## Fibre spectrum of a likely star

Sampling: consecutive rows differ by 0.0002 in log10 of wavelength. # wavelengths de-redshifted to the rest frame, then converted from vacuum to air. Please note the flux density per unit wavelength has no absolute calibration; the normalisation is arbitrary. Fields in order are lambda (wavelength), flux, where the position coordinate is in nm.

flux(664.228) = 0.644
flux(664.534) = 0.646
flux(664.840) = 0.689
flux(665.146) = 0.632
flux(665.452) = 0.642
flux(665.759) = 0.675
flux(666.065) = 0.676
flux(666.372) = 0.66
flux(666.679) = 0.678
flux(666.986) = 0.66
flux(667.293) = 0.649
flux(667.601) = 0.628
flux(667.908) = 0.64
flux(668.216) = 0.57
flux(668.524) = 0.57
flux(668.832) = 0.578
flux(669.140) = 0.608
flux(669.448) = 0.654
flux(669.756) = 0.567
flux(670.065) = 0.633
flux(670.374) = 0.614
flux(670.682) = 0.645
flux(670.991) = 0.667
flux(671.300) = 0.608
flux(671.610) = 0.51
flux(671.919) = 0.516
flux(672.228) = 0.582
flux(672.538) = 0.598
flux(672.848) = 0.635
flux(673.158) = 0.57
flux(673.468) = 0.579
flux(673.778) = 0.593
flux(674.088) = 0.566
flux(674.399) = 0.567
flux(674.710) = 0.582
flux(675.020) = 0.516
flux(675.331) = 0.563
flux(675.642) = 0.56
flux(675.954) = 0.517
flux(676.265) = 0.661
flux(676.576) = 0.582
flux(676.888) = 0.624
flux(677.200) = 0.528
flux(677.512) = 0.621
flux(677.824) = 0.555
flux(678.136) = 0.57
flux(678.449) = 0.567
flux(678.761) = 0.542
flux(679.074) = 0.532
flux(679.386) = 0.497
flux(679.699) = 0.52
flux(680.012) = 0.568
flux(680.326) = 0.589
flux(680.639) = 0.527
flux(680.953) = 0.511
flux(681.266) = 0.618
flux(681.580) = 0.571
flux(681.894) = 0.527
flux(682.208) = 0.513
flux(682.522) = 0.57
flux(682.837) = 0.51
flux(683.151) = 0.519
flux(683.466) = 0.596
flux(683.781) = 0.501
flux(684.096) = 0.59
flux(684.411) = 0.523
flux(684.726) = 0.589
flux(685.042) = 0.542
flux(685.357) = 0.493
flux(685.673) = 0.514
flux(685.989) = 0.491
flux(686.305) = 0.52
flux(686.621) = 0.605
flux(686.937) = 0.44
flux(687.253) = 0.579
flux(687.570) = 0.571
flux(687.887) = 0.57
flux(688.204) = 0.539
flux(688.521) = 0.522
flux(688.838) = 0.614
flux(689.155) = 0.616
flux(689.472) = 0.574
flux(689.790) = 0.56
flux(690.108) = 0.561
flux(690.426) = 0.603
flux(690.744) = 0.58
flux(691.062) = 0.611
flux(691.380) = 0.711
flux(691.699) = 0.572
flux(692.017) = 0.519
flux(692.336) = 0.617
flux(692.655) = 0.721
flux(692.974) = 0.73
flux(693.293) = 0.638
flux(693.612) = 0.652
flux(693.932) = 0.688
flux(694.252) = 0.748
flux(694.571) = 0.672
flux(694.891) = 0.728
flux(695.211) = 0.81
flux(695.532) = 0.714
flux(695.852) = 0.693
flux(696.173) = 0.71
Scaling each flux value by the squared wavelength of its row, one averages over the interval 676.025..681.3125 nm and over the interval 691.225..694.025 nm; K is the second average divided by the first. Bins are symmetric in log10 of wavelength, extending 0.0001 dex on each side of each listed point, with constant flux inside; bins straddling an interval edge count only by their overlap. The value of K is 1.2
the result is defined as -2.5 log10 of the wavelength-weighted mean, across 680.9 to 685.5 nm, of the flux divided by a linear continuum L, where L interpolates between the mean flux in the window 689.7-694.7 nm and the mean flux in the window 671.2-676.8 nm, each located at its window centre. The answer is 0.11 mag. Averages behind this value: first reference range 0.573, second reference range 0.637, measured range 0.546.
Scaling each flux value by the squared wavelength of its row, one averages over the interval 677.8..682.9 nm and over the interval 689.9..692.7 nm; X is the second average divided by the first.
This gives 1.14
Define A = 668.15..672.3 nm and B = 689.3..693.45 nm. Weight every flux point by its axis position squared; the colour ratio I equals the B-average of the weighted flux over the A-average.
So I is 1.1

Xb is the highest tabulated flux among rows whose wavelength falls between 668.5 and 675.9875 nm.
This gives 0.667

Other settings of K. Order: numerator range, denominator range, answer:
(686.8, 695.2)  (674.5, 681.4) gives 1.14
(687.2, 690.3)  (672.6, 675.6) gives 1.04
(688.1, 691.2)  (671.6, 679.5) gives 1.06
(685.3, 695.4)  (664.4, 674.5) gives 1.05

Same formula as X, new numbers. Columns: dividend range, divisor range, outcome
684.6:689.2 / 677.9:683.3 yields 1.02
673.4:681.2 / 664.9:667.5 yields 0.88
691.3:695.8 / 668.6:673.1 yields 1.21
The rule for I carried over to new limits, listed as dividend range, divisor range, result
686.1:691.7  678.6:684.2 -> 1.08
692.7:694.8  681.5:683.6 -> 1.32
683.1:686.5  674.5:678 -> 0.96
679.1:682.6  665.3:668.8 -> 0.89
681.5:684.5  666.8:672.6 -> 0.93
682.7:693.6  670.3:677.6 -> 1.03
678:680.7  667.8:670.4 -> 0.93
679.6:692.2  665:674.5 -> 0.95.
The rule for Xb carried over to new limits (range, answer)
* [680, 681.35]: 0.618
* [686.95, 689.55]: 0.616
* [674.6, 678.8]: 0.661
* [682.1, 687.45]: 0.605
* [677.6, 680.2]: 0.57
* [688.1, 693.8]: 0.73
